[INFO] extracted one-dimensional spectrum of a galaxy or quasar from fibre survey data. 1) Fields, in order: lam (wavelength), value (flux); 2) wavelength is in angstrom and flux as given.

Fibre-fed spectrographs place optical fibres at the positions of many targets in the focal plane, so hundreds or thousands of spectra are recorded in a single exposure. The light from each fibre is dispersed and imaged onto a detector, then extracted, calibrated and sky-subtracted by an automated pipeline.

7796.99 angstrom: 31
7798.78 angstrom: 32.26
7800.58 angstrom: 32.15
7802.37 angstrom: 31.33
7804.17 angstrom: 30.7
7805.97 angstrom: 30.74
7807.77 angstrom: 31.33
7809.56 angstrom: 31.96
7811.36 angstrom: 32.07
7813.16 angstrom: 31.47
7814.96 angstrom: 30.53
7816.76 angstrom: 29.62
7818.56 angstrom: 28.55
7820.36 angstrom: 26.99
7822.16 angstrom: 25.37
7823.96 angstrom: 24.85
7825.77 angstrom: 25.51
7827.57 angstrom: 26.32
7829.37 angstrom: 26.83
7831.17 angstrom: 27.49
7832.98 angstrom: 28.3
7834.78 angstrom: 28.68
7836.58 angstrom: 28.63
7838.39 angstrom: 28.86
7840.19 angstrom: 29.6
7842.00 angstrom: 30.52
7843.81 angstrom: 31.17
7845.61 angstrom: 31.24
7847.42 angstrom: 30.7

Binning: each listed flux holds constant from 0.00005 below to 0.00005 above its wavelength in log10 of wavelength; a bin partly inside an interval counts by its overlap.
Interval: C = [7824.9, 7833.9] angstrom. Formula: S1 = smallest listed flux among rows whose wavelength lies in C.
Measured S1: 25.51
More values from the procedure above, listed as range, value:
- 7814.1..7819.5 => 28.55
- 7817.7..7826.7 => 24.85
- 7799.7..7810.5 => 30.7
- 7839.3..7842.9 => 29.6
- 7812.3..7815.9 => 30.53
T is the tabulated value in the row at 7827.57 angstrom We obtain 26.32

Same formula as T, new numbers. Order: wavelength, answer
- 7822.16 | 25.37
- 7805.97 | 30.74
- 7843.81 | 31.17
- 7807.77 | 31.33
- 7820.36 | 26.99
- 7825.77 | 25.51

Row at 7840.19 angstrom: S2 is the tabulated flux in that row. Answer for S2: 29.6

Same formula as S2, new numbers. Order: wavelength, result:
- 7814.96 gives 30.53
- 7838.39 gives 28.86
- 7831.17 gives 27.49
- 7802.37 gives 31.33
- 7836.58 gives 28.63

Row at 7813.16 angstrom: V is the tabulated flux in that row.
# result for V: 31.47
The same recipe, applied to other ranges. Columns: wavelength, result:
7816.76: 29.62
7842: 30.52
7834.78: 28.68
